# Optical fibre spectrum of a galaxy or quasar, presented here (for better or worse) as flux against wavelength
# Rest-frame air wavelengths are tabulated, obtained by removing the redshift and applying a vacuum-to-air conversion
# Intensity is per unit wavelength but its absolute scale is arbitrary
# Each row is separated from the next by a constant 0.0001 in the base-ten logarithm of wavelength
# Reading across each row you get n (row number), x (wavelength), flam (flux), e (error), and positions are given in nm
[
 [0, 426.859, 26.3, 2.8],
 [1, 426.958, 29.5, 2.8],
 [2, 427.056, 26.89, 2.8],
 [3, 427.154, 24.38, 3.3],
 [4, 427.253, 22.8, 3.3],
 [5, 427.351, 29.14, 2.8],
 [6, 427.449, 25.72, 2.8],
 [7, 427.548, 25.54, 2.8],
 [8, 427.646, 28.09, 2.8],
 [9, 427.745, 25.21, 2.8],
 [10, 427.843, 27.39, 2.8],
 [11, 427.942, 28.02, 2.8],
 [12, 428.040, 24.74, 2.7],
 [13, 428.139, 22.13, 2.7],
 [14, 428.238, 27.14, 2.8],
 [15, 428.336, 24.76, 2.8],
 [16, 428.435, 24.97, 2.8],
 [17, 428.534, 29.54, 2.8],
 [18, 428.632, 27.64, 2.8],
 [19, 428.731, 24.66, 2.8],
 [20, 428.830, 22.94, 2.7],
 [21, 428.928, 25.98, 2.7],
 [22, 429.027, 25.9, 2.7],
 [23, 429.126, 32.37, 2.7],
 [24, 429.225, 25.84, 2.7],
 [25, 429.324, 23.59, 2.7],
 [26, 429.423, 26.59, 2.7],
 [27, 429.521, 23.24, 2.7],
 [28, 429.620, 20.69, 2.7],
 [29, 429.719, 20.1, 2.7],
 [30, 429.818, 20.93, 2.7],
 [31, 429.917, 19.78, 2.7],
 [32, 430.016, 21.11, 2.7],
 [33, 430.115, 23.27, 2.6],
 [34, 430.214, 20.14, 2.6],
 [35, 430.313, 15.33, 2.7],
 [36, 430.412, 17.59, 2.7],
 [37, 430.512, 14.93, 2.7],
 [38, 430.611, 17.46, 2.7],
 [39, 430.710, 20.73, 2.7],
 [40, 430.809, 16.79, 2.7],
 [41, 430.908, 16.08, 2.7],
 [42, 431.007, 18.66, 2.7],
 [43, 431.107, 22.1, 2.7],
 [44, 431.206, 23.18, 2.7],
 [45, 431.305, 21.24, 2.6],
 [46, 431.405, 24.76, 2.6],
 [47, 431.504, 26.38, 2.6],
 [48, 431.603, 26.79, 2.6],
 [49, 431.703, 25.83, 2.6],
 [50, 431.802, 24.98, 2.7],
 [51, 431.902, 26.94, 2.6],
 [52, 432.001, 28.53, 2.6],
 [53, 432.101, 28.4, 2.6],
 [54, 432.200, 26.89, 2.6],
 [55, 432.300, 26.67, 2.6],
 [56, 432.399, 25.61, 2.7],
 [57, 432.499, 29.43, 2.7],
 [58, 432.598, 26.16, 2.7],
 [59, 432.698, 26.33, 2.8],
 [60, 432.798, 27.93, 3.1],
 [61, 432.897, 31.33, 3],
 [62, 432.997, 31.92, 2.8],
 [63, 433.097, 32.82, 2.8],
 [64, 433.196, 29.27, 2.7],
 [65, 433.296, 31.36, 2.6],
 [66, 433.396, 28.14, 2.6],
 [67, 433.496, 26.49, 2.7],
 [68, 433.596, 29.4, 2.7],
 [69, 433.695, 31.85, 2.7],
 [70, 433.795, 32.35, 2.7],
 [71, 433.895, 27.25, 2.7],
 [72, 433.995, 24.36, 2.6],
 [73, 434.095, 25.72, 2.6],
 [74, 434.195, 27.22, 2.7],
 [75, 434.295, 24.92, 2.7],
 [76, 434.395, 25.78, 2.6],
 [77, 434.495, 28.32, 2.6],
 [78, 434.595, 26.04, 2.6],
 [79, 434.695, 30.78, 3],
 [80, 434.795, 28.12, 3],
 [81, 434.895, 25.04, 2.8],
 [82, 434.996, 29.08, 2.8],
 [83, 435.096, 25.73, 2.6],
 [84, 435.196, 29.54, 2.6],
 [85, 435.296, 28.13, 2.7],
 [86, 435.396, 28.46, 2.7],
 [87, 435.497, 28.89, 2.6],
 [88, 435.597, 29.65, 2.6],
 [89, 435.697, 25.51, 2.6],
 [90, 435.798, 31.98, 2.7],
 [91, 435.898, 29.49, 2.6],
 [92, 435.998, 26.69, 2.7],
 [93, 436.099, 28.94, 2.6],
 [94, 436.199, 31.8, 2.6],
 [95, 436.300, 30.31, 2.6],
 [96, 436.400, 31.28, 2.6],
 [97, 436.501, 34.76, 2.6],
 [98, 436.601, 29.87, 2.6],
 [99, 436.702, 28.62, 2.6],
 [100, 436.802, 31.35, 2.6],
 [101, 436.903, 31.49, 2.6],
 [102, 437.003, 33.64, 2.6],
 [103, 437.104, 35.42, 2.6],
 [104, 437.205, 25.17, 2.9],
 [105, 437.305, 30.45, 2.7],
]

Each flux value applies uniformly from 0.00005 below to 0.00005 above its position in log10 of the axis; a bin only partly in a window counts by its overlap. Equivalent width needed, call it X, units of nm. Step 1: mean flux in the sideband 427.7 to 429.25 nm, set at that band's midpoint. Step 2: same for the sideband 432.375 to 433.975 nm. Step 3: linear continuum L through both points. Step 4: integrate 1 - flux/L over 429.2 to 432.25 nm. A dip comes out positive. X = 0.603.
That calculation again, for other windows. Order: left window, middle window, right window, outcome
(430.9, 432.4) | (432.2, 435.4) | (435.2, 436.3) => -0.141 nm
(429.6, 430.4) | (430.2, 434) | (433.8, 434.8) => -0.262 nm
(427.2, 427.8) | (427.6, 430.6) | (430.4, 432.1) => 0.096 nm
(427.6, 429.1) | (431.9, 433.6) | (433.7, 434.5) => -0.104 nm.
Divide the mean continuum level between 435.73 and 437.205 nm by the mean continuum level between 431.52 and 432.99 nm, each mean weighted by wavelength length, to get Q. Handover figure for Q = 1.1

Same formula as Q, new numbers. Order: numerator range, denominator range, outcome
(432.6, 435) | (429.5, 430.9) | 1.47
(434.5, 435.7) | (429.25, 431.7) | 1.33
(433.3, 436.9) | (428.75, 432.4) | 1.25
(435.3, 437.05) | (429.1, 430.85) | 1.43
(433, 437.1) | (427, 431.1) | 1.25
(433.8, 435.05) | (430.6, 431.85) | 1.23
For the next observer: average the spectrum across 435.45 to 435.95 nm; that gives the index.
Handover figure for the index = 29.1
